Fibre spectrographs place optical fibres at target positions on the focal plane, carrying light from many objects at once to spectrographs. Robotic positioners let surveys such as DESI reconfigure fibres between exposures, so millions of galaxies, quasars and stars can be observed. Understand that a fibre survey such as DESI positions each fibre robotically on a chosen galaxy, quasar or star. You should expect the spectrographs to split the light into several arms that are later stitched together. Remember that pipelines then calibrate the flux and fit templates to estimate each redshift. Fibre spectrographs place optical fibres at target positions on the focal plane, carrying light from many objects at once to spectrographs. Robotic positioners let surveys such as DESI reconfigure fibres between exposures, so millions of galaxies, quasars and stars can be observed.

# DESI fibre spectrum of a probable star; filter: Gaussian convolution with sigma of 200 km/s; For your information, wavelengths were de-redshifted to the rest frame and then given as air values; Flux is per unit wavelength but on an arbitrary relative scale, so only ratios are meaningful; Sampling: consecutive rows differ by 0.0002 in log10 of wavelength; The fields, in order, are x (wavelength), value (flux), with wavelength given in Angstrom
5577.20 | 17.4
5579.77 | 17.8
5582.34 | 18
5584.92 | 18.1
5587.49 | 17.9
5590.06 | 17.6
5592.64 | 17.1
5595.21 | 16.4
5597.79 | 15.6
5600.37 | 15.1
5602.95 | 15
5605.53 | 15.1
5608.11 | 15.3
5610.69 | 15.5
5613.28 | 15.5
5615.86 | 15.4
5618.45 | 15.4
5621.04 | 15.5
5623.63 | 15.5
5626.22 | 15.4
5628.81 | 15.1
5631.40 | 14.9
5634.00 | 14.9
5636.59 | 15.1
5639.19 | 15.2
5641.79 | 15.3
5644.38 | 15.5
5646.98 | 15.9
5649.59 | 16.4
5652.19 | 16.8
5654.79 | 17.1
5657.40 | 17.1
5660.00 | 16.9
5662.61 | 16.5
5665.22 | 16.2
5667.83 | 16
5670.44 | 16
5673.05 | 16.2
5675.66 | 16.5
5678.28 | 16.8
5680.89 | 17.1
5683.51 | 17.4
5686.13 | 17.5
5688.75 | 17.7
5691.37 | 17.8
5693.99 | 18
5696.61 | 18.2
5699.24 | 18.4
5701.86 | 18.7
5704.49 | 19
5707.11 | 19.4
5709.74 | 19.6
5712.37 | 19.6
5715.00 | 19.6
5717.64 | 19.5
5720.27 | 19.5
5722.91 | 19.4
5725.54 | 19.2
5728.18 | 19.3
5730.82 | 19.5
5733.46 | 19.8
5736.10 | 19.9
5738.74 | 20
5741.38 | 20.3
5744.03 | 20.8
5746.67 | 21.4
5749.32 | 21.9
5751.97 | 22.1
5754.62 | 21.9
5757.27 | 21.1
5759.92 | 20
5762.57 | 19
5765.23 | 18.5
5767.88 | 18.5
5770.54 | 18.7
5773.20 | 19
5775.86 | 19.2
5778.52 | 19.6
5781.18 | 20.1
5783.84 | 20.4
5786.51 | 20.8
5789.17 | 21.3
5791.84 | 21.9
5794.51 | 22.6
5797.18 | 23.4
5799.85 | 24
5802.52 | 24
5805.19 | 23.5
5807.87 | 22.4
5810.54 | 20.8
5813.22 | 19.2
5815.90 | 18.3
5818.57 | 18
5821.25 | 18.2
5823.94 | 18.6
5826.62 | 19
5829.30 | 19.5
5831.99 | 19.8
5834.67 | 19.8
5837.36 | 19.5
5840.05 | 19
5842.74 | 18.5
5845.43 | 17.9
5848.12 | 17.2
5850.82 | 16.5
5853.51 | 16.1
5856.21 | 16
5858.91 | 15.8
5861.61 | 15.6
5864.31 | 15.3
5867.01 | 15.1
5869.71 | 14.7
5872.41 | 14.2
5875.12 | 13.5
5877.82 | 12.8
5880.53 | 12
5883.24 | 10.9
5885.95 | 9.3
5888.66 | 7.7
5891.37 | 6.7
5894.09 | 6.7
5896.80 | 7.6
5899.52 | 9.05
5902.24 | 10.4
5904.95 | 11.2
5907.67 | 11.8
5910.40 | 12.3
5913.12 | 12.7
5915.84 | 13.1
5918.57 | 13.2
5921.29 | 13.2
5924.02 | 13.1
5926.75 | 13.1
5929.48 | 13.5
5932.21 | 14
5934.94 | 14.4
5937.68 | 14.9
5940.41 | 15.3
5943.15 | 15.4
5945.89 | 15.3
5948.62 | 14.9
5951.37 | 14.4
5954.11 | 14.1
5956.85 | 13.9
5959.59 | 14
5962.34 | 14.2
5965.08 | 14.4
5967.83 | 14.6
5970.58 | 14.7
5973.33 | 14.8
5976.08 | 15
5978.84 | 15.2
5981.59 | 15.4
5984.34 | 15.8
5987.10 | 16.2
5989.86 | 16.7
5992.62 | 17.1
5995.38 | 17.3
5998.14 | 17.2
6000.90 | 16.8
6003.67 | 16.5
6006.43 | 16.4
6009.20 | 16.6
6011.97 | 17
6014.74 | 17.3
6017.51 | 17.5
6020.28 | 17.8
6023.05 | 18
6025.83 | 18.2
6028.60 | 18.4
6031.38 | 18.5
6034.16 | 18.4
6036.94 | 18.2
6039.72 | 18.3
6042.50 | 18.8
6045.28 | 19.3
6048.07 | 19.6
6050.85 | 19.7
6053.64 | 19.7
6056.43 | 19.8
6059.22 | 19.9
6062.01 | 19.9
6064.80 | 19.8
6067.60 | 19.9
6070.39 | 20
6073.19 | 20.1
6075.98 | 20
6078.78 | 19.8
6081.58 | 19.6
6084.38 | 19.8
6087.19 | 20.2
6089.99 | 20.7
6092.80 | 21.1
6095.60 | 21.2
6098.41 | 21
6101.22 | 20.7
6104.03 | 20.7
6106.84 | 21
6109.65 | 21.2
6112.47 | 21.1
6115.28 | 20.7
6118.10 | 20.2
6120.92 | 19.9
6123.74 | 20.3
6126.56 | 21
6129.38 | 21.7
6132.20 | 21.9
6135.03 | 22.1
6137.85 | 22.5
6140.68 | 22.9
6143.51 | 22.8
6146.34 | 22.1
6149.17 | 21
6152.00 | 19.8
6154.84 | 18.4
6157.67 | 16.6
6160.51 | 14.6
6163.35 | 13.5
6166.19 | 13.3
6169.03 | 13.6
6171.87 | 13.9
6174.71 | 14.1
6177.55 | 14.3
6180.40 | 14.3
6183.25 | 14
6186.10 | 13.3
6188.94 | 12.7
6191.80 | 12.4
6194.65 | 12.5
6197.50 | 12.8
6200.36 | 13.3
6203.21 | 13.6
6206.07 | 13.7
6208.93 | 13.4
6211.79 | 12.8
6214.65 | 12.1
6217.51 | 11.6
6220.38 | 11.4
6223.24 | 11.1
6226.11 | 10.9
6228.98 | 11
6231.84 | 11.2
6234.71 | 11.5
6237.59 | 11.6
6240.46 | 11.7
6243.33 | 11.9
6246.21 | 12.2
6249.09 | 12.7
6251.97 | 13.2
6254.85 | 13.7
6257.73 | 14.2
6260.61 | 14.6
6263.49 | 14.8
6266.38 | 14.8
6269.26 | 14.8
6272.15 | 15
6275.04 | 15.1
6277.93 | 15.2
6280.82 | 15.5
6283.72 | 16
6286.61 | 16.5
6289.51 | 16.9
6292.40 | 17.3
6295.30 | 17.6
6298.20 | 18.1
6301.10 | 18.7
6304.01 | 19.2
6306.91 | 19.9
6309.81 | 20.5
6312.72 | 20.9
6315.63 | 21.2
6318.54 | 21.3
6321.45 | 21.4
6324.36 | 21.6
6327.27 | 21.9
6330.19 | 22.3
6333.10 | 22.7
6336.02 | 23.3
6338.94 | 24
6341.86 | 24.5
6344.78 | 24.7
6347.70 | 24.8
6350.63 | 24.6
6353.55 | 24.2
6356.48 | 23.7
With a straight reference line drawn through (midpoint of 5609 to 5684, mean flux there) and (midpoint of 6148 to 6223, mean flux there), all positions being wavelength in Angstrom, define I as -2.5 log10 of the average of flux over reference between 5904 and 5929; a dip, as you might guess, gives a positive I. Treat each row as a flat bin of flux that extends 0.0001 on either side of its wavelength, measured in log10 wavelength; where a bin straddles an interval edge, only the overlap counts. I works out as 0.18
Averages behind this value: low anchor 16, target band 12.7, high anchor 14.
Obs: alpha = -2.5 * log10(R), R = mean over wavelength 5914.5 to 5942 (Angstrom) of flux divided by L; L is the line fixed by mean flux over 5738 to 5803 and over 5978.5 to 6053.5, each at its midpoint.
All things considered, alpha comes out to 0.33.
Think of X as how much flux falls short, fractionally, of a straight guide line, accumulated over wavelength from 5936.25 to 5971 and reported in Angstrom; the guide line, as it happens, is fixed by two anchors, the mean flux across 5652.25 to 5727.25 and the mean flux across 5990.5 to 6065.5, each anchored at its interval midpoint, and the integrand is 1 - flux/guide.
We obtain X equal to 6.7 Angstrom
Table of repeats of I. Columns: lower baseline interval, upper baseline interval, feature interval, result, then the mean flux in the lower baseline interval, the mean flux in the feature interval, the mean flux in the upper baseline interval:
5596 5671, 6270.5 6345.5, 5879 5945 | 0.421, 15.7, 11.8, 19.6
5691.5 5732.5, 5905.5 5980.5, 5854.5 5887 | 0.134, 19.1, 13.8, 14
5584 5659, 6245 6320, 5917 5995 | 0.107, 15.9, 14.7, 16.6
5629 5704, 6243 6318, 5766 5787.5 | -0.175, 16.7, 19.5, 16.3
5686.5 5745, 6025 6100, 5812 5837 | 0.022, 19.2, 19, 19.6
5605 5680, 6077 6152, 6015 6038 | 0.112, 15.8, 18.1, 21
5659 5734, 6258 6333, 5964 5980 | 0.220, 18.1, 14.8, 18.1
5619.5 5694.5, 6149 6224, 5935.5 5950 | -0.008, 16.3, 15.1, 13.9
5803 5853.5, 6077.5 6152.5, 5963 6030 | 0.228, 19.2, 16.4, 21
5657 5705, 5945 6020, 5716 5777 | -0.179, 17.2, 19.9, 15.7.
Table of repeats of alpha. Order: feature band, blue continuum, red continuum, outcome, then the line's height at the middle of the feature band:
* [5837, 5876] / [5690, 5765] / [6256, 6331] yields 0.19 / 19.3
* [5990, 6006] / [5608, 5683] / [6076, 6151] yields 0.17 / 19.8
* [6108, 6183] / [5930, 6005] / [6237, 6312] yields -0.21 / 15.4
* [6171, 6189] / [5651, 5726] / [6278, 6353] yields 0.40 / 20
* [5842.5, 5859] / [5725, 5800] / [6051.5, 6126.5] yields 0.21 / 20.4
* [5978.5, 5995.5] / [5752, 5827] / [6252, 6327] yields 0.19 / 19.3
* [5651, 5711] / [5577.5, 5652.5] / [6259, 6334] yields -0.08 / 16.2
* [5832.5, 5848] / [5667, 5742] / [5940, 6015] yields -0.11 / 17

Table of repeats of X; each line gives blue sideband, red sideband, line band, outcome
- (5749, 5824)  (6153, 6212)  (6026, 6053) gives -4.1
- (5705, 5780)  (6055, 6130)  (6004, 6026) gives 3.3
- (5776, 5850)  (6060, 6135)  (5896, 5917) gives 9.5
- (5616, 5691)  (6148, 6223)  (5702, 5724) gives -4.8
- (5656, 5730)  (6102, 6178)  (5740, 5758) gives -3.2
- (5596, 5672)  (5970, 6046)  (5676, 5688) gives -1.0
